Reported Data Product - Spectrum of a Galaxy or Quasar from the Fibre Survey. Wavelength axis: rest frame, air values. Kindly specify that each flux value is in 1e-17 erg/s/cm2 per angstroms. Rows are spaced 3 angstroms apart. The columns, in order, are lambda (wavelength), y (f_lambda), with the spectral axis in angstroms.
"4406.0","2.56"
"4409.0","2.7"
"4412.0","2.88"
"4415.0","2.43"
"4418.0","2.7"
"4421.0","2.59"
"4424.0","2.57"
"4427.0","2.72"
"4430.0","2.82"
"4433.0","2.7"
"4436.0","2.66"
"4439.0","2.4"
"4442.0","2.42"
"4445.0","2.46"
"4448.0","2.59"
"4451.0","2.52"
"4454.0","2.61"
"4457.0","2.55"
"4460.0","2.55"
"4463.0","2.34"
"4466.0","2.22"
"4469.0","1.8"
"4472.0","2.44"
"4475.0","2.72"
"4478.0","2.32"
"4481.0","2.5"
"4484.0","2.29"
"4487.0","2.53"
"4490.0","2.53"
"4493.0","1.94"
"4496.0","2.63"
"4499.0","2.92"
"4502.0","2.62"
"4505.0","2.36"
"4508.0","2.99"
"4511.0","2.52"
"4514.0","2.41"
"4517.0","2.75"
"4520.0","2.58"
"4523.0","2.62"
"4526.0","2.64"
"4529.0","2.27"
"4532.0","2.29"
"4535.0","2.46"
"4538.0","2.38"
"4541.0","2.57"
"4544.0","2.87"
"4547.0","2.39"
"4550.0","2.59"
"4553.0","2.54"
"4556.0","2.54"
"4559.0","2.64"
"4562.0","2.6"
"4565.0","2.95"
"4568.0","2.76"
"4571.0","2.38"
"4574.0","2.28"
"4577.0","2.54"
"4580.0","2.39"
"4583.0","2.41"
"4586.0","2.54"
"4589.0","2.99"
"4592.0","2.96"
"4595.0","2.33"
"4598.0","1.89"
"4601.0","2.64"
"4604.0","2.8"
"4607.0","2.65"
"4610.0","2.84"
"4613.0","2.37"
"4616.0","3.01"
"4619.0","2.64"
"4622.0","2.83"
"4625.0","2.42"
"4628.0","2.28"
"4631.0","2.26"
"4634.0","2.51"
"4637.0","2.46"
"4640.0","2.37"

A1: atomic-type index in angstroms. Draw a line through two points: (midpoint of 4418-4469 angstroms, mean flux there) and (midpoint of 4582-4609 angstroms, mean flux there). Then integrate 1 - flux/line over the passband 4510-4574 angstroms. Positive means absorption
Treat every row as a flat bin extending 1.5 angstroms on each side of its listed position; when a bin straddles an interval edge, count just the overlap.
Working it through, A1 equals 0.3 angstroms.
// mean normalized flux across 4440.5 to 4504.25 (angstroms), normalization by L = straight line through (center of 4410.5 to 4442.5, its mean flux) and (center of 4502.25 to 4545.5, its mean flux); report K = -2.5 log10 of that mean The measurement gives 0.06 mag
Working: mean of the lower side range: 2.63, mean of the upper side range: 2.55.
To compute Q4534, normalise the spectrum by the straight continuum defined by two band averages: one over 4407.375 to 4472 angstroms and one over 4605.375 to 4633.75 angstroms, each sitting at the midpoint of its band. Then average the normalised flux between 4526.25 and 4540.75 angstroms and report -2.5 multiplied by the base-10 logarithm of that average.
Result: 0.073 mag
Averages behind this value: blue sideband 2.53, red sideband 2.59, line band 2.39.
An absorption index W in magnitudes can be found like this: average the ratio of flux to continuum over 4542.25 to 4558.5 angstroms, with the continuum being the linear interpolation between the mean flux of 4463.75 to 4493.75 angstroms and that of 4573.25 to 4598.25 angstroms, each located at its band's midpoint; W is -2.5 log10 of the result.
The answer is -0.06 mag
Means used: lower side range 2.34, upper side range 2.52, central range 2.59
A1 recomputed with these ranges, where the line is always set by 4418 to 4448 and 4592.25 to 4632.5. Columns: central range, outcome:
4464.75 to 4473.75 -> 1.5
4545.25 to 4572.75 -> -0.4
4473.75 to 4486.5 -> 0.6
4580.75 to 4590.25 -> -0.2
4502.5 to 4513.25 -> -0.1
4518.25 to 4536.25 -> 0.6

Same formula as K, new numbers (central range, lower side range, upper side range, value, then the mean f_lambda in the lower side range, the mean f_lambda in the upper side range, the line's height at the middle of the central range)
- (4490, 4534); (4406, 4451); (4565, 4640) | 0.02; 2.61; 2.55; 2.58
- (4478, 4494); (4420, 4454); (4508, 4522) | 0.10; 2.59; 2.61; 2.6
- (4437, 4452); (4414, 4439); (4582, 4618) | 0.07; 2.64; 2.62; 2.64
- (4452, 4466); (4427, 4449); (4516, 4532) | 0.04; 2.59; 2.54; 2.58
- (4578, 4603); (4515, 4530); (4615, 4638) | 0.01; 2.58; 2.54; 2.55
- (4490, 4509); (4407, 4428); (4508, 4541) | -0.01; 2.65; 2.52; 2.55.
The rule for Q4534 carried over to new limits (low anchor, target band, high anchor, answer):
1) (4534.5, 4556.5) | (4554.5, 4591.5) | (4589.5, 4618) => -0.005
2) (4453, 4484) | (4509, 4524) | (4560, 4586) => -0.054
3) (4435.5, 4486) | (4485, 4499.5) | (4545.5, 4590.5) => -0.001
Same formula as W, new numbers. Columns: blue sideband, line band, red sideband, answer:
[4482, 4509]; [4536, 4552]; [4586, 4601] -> -0.01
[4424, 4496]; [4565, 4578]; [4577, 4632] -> 0.00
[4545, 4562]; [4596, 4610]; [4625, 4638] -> -0.04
